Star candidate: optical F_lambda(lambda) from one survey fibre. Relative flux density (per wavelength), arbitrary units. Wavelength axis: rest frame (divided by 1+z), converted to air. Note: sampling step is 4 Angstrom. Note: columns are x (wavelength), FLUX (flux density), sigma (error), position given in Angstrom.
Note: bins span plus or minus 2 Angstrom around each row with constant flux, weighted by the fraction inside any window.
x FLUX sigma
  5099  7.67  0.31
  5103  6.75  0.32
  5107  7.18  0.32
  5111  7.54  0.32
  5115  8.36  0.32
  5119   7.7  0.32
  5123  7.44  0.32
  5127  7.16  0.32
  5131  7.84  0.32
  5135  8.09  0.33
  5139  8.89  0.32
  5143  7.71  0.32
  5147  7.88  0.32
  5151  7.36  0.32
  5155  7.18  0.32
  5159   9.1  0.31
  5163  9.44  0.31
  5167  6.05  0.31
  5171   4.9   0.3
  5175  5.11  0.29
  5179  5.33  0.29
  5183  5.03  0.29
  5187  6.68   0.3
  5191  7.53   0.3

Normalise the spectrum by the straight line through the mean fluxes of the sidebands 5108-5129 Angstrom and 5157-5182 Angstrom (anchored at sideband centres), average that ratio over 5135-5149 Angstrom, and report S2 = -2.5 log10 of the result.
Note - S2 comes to -0.142 mag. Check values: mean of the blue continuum 7.62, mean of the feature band 8.15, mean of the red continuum 6.59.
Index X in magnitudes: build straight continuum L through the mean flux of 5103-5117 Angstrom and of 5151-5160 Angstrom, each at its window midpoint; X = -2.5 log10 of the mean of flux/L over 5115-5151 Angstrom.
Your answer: -0.02 mag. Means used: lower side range 7.56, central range 7.84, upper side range 7.86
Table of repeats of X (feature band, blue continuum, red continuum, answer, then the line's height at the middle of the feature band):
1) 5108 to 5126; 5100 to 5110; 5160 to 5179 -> -0.11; 6.97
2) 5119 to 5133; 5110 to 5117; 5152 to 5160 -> 0.07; 7.98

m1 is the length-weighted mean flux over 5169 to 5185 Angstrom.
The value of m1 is 5.09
